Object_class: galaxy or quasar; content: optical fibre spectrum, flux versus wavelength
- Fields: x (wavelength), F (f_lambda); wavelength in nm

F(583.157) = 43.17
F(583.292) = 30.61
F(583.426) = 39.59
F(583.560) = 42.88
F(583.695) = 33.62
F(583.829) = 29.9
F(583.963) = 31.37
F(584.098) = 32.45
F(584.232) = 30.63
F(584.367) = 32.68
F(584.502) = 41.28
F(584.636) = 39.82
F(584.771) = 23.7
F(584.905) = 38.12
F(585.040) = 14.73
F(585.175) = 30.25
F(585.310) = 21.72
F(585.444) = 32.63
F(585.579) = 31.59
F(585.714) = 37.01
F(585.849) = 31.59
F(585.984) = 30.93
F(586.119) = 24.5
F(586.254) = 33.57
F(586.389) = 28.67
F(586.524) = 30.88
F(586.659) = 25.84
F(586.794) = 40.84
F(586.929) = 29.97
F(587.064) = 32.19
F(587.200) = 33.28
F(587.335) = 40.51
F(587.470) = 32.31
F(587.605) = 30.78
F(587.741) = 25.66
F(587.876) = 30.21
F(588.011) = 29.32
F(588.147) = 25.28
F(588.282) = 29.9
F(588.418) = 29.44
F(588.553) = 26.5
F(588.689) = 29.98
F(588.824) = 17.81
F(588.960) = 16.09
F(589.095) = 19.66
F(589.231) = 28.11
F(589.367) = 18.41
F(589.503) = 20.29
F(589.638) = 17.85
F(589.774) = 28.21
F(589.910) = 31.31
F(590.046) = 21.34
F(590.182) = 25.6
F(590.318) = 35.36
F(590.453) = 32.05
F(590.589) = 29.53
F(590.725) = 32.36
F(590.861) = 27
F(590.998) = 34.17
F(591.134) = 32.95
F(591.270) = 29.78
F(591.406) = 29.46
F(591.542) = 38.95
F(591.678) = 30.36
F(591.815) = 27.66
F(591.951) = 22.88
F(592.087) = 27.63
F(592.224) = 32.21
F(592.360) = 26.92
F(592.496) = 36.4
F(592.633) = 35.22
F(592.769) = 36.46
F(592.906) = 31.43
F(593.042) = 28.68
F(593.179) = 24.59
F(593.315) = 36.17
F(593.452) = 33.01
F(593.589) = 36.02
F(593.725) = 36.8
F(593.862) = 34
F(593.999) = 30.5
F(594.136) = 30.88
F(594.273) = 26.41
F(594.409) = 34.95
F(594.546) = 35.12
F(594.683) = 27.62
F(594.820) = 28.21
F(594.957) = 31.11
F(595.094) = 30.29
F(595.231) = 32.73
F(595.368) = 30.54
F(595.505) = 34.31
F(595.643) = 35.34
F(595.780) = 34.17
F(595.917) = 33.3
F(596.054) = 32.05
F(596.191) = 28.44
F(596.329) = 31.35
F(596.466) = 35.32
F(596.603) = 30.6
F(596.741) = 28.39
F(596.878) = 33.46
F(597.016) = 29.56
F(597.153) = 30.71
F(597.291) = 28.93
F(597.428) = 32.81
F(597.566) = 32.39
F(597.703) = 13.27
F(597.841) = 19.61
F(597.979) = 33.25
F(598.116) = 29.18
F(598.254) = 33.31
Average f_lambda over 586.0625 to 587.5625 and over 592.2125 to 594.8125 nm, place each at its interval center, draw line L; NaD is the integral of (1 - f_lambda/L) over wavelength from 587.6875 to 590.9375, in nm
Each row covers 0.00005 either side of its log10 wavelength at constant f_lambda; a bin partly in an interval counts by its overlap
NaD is 0.60 nm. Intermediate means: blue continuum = 32.1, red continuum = 32.2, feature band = 26.2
